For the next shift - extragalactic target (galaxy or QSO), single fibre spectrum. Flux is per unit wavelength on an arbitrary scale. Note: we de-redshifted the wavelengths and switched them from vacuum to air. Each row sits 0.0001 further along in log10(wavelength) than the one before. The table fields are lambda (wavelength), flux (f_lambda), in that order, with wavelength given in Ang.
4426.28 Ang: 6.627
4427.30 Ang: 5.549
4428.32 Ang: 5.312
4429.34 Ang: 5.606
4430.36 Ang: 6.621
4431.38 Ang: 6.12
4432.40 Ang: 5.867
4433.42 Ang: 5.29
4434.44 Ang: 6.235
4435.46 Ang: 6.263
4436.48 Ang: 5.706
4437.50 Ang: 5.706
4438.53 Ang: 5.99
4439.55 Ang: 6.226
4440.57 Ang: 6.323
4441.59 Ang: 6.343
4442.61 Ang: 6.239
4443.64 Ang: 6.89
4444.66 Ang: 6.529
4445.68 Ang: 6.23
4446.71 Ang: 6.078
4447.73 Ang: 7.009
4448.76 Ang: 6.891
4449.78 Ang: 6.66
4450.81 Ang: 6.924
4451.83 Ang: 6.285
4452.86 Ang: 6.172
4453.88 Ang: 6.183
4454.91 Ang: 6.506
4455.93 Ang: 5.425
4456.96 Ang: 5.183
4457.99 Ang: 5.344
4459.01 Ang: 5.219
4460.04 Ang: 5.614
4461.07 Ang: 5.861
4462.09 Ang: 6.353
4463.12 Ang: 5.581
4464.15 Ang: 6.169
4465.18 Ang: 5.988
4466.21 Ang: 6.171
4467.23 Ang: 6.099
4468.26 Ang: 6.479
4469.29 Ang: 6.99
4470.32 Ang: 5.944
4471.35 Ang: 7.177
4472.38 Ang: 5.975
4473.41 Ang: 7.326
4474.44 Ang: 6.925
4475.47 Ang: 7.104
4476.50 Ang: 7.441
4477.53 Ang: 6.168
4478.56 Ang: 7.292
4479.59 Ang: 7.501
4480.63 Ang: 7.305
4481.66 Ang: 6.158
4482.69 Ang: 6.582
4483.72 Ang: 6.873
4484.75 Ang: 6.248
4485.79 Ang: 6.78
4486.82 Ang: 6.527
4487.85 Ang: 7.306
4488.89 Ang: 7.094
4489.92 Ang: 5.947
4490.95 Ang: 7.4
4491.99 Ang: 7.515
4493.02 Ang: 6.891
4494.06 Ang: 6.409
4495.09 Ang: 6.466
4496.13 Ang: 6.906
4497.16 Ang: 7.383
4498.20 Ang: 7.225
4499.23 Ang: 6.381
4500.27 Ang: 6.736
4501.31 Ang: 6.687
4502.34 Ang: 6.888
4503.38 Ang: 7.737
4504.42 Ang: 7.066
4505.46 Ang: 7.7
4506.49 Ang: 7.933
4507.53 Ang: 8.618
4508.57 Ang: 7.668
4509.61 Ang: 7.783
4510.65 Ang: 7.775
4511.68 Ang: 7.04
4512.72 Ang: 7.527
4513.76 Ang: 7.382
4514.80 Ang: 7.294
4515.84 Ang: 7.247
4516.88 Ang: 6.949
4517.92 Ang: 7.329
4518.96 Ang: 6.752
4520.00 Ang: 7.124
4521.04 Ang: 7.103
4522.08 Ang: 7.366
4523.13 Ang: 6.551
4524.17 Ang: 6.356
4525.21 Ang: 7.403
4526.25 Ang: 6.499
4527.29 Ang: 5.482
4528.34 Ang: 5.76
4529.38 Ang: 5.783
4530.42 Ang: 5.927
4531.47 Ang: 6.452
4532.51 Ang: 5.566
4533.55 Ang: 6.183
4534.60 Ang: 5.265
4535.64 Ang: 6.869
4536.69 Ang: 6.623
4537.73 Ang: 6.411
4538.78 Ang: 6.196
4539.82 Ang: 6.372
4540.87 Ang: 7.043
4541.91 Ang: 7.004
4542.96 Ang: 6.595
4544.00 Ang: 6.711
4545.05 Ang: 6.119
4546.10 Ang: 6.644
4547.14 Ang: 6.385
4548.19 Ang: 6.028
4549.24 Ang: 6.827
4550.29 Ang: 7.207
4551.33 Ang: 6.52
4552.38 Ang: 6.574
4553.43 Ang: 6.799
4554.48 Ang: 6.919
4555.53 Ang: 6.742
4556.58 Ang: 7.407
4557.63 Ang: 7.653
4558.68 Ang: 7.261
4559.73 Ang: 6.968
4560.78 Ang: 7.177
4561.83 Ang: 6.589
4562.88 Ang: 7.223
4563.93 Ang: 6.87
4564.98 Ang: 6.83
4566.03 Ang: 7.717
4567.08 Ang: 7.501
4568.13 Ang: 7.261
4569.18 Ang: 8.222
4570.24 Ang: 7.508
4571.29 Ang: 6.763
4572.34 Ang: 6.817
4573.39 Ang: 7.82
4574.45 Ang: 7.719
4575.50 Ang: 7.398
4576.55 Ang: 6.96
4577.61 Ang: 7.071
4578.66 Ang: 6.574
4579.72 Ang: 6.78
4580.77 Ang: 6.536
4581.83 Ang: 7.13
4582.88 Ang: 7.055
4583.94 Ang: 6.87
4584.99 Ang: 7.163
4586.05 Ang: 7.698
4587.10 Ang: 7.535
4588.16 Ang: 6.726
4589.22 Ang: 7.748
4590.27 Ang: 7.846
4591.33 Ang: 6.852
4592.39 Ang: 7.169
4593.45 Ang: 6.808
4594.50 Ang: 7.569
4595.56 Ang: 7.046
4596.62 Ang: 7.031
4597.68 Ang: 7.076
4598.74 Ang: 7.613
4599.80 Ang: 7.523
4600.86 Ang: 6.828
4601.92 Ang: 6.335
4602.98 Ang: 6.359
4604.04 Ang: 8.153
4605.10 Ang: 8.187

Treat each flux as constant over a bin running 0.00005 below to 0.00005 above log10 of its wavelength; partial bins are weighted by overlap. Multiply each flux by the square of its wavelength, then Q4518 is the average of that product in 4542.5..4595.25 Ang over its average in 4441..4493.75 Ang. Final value 1.14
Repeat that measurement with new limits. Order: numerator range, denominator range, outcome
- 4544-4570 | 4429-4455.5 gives 1.17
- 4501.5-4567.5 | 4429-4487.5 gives 1.12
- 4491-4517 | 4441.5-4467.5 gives 1.21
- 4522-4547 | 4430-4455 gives 1.05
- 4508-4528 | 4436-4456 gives 1.15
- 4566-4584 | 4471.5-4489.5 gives 1.09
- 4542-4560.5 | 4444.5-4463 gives 1.16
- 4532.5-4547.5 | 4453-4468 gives 1.14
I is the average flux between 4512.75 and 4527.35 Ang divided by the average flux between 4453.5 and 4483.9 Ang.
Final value 1.1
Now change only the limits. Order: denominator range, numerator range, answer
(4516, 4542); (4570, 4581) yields 1.09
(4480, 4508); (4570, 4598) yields 1.02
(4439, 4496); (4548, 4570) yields 1.09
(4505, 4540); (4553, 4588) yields 1.05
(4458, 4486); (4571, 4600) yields 1.11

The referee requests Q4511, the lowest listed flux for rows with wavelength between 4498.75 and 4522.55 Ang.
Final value 6.381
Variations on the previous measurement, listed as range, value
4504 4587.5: 5.265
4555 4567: 6.589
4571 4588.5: 6.536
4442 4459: 5.183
